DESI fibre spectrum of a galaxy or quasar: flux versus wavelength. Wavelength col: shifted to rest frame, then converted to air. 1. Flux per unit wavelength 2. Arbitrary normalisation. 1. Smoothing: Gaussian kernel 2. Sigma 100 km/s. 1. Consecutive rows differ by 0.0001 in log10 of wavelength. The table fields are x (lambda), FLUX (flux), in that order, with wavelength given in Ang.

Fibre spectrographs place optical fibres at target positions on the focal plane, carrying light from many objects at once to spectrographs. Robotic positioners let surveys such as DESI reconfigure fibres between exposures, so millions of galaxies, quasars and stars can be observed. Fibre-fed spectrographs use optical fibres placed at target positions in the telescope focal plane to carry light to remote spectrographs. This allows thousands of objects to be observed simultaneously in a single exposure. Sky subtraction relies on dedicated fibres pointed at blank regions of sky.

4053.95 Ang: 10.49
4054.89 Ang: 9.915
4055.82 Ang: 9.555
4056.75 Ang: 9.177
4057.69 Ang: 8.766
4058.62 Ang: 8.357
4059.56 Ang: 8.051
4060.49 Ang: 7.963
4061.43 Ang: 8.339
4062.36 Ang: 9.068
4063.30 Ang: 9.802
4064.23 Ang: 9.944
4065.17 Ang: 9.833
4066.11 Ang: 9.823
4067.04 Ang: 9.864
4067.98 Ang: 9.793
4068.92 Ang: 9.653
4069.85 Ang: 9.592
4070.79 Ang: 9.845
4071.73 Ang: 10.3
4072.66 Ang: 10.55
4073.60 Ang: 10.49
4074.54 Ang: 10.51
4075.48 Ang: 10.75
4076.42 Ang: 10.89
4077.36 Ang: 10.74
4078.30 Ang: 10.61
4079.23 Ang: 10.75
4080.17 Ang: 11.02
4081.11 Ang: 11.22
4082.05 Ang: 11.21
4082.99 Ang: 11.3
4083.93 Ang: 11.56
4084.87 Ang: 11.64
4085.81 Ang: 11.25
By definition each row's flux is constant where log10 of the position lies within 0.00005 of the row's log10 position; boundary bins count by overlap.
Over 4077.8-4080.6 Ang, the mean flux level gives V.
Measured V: 10.8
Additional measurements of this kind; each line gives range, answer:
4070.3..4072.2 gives 10.1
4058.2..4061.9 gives 8.18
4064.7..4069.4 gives 9.79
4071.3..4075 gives 10.5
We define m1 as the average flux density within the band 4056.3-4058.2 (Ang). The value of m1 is 8.95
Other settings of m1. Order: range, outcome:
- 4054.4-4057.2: 9.56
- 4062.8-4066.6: 9.84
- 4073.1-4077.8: 10.7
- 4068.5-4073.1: 10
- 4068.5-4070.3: 9.66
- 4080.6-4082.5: 11.2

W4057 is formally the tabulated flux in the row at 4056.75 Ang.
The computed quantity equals 9.177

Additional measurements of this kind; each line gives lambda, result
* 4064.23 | 9.944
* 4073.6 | 10.49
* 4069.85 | 9.592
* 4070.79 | 9.845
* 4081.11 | 11.22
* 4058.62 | 8.357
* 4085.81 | 11.25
